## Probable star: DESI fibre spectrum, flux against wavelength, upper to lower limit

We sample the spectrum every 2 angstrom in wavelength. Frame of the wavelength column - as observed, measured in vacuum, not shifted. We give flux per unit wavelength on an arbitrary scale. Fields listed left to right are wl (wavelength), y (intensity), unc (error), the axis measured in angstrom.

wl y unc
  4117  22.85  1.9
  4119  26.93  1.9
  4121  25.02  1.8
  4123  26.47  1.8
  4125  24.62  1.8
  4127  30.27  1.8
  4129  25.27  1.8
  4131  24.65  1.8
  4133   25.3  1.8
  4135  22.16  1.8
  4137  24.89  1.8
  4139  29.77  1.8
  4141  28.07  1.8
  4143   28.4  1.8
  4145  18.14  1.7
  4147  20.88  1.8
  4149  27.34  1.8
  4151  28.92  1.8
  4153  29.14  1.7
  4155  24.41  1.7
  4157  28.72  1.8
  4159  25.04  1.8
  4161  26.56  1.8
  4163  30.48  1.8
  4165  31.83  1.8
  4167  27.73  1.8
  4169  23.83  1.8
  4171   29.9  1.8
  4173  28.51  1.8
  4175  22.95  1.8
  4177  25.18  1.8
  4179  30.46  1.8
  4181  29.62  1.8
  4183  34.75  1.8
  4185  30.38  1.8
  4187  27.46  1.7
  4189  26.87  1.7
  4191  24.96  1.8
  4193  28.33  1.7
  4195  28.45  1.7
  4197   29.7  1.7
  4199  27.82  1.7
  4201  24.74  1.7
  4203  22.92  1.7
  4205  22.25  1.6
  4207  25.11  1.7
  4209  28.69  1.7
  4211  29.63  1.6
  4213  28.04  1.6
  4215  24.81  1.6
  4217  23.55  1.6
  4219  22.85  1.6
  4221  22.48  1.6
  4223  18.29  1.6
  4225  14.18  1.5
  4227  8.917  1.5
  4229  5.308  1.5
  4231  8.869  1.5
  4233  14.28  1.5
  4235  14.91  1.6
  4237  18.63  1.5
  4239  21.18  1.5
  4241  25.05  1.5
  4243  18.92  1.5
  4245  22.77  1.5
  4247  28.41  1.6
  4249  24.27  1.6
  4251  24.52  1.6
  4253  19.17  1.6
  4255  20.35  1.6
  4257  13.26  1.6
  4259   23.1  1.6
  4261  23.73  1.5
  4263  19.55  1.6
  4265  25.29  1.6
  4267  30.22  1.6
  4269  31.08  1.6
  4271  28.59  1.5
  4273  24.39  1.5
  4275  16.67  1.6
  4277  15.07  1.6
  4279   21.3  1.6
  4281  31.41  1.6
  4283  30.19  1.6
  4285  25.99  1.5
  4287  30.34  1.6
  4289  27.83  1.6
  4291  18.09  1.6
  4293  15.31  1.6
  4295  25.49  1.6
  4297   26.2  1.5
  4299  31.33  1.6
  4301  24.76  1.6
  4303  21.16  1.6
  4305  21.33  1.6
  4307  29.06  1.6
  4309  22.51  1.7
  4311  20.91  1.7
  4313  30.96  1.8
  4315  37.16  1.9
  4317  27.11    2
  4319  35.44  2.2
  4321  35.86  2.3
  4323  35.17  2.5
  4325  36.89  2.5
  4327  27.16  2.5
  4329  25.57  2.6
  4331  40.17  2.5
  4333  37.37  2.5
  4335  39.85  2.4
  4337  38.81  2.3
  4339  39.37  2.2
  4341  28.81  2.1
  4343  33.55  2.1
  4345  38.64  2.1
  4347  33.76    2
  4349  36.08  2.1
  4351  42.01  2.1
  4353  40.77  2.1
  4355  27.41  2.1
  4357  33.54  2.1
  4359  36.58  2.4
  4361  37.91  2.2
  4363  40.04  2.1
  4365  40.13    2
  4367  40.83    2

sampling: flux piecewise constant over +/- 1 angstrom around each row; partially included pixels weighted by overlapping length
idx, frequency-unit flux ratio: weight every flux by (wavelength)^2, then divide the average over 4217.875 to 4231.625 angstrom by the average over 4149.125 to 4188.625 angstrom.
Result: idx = 0.53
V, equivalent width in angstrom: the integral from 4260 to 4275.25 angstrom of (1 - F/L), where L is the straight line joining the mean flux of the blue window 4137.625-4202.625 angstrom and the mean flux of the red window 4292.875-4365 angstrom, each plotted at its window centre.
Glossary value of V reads 2.6 angstrom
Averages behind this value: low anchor 27.4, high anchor 32.4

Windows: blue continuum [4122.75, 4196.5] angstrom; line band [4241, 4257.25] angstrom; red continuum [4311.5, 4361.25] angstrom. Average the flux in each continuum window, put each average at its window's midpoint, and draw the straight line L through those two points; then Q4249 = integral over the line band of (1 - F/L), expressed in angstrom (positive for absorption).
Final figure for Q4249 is 4.68 angstrom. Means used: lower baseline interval 27.1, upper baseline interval 34.9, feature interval 22.1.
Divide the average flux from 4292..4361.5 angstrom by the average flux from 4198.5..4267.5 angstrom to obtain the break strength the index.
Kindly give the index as 1.5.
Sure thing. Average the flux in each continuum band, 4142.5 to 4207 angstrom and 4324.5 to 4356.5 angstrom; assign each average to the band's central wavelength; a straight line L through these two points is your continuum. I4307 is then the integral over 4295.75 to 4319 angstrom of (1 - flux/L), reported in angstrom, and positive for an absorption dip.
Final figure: 4.7 angstrom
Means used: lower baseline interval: 27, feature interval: 27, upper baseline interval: 35.3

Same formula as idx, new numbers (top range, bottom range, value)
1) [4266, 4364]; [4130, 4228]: 1.25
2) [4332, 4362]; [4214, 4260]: 2.01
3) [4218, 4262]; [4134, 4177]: 0.74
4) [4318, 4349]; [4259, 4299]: 1.46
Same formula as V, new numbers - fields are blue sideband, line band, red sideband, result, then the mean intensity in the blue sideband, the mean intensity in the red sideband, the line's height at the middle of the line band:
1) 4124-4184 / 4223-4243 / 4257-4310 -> 8.17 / 26.9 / 24.4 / 25.4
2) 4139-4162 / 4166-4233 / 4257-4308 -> 3.25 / 26.1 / 24.5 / 25.5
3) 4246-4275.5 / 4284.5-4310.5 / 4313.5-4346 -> 4.41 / 23.6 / 34.7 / 29.5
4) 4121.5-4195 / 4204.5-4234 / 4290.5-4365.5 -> 9.17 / 27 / 31.9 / 28.8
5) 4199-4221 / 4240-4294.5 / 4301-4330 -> 7.38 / 25.2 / 28.9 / 27.2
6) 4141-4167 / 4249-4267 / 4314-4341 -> 5.59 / 26.8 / 34.8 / 31.6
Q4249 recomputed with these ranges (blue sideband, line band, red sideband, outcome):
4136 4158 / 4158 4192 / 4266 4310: -2.7 angstrom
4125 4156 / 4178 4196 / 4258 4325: -2.1 angstrom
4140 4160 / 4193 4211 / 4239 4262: -1.9 angstrom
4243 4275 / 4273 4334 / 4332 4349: 6.4 angstrom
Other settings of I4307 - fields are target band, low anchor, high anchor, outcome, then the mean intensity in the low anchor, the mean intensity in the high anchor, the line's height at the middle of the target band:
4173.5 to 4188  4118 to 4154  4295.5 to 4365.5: -0.6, 25.9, 32.8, 27.5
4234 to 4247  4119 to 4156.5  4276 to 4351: 3.4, 25.8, 29.8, 28.1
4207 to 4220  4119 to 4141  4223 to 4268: -3.1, 26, 19.3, 21.1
